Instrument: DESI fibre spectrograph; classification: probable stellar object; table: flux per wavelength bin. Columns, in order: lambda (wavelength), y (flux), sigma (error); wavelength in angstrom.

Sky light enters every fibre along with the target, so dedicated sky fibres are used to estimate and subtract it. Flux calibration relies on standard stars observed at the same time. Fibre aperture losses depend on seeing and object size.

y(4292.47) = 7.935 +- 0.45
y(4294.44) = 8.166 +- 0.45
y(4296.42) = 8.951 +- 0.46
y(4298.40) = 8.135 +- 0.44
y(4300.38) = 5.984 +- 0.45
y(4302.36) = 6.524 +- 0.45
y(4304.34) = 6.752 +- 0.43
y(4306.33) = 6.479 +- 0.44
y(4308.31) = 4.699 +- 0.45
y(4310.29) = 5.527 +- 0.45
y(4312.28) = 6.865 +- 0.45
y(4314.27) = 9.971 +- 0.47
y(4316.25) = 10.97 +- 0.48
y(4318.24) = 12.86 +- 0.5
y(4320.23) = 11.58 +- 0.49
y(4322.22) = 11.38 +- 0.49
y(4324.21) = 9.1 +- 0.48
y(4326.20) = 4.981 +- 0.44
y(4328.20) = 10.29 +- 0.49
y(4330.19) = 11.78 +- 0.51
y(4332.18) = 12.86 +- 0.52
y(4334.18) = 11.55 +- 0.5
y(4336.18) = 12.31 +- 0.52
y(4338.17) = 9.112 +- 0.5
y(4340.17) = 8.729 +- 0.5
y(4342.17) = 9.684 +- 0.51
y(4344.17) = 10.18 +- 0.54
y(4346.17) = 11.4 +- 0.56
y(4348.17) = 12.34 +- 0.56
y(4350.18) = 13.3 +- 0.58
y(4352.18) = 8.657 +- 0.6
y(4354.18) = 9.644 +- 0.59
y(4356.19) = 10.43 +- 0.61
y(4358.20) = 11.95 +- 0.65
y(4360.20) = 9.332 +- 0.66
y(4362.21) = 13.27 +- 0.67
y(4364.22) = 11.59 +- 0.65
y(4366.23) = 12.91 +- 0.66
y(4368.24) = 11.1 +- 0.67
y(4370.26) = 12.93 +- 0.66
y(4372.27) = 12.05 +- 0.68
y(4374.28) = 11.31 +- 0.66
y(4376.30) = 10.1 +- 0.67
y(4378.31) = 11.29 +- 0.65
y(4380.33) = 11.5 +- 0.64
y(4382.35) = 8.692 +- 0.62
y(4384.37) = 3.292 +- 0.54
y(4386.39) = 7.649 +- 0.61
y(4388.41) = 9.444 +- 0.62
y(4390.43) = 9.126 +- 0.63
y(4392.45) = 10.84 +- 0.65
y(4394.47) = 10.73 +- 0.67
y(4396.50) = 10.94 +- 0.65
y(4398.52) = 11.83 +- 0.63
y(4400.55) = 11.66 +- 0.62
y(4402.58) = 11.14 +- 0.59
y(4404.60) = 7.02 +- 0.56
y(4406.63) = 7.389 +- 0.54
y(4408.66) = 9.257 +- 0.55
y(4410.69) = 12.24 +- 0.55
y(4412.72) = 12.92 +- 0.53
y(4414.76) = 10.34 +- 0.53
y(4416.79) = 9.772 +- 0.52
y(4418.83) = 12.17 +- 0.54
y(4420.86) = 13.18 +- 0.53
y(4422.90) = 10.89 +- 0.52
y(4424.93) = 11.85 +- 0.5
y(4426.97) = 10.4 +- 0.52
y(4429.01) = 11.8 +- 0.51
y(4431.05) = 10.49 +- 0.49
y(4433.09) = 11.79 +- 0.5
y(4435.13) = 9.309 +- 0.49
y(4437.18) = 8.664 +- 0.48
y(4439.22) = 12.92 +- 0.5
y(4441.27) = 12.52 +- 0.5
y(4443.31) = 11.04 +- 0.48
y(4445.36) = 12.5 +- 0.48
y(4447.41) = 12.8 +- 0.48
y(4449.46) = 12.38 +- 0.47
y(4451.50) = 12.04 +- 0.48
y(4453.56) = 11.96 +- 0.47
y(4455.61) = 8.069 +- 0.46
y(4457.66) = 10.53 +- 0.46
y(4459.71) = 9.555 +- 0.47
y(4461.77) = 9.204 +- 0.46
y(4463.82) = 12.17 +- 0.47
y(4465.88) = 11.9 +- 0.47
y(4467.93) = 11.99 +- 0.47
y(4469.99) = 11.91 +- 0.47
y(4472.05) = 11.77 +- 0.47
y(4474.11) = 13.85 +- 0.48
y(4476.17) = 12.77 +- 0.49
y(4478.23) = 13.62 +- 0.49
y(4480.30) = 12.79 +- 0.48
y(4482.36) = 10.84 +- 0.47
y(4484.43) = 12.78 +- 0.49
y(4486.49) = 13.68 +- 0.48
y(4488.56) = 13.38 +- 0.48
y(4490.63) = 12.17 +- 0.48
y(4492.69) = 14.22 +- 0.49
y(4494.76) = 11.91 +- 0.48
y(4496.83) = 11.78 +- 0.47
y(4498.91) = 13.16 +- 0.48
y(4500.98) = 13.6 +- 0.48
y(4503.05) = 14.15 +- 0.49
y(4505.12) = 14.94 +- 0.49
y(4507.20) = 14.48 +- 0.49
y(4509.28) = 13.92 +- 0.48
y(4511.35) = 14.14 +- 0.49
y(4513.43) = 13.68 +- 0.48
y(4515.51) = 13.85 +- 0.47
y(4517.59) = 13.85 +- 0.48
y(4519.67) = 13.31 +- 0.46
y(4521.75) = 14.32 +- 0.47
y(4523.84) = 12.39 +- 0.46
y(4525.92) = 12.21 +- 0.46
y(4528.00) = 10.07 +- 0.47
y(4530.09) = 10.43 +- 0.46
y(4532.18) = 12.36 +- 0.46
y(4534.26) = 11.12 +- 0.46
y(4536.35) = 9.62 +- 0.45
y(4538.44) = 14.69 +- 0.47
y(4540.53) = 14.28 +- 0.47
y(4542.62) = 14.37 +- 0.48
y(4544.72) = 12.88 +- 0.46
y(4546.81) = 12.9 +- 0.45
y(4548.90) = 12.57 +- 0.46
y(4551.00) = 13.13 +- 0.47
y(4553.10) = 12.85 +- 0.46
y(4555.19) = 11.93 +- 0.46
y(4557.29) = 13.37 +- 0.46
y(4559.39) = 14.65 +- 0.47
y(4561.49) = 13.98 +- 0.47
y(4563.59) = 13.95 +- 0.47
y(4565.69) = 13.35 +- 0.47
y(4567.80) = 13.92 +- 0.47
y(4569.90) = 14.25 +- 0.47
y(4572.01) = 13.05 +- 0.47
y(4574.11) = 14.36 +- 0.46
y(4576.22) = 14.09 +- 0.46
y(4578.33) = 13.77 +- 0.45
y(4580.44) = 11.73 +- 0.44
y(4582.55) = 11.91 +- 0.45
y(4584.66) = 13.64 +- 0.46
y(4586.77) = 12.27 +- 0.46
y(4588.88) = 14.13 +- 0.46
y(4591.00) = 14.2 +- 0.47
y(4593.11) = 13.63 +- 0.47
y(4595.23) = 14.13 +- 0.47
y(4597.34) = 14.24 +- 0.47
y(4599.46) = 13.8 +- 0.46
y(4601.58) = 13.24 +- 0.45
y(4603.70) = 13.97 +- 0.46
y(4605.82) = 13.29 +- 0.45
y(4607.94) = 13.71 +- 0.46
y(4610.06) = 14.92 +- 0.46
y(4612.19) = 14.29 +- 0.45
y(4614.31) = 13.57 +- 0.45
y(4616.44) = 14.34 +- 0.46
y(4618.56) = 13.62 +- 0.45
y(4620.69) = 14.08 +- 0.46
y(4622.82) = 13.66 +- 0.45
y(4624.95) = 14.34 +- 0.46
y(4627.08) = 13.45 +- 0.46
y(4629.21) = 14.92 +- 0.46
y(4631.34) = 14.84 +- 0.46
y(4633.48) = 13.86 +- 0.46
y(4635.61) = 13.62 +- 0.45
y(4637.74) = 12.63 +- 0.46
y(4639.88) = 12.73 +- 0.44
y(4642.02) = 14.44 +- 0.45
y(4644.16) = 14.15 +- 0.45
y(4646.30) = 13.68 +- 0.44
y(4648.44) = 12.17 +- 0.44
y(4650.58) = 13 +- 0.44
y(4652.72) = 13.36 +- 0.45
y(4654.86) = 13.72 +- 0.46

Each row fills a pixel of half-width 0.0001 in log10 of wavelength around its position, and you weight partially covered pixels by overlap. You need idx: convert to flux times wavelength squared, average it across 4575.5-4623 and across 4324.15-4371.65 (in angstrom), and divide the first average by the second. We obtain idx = 1.4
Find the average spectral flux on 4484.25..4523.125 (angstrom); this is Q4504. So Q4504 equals 13.6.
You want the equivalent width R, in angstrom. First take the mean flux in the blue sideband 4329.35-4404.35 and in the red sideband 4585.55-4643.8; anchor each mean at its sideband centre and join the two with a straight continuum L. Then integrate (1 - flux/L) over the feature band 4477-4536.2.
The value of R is -2.2 angstrom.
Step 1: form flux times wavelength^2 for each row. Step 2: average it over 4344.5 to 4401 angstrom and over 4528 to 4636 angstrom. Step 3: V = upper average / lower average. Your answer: 1.38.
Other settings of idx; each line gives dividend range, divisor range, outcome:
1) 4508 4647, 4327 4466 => 1.35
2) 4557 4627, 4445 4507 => 1.17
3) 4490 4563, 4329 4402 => 1.31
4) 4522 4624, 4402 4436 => 1.33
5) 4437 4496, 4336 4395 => 1.20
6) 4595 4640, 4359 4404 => 1.46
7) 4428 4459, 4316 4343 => 1.13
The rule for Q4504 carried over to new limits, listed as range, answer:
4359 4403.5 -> 10.6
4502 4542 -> 13.1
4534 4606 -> 13.4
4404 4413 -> 9.64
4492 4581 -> 13.2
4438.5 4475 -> 11.6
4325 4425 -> 10.6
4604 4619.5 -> 14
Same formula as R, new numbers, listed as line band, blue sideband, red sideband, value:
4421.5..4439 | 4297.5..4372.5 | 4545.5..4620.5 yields 0.83 angstrom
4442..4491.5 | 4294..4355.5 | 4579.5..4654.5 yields -1.89 angstrom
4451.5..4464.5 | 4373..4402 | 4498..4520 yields 2.03 angstrom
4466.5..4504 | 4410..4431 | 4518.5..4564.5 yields -1.83 angstrom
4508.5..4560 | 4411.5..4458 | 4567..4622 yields -0.38 angstrom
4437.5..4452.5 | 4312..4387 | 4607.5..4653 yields -0.63 angstrom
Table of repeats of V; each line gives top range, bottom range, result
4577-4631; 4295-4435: 1.51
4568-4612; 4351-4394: 1.45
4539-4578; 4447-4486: 1.20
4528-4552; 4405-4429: 1.21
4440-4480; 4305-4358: 1.26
